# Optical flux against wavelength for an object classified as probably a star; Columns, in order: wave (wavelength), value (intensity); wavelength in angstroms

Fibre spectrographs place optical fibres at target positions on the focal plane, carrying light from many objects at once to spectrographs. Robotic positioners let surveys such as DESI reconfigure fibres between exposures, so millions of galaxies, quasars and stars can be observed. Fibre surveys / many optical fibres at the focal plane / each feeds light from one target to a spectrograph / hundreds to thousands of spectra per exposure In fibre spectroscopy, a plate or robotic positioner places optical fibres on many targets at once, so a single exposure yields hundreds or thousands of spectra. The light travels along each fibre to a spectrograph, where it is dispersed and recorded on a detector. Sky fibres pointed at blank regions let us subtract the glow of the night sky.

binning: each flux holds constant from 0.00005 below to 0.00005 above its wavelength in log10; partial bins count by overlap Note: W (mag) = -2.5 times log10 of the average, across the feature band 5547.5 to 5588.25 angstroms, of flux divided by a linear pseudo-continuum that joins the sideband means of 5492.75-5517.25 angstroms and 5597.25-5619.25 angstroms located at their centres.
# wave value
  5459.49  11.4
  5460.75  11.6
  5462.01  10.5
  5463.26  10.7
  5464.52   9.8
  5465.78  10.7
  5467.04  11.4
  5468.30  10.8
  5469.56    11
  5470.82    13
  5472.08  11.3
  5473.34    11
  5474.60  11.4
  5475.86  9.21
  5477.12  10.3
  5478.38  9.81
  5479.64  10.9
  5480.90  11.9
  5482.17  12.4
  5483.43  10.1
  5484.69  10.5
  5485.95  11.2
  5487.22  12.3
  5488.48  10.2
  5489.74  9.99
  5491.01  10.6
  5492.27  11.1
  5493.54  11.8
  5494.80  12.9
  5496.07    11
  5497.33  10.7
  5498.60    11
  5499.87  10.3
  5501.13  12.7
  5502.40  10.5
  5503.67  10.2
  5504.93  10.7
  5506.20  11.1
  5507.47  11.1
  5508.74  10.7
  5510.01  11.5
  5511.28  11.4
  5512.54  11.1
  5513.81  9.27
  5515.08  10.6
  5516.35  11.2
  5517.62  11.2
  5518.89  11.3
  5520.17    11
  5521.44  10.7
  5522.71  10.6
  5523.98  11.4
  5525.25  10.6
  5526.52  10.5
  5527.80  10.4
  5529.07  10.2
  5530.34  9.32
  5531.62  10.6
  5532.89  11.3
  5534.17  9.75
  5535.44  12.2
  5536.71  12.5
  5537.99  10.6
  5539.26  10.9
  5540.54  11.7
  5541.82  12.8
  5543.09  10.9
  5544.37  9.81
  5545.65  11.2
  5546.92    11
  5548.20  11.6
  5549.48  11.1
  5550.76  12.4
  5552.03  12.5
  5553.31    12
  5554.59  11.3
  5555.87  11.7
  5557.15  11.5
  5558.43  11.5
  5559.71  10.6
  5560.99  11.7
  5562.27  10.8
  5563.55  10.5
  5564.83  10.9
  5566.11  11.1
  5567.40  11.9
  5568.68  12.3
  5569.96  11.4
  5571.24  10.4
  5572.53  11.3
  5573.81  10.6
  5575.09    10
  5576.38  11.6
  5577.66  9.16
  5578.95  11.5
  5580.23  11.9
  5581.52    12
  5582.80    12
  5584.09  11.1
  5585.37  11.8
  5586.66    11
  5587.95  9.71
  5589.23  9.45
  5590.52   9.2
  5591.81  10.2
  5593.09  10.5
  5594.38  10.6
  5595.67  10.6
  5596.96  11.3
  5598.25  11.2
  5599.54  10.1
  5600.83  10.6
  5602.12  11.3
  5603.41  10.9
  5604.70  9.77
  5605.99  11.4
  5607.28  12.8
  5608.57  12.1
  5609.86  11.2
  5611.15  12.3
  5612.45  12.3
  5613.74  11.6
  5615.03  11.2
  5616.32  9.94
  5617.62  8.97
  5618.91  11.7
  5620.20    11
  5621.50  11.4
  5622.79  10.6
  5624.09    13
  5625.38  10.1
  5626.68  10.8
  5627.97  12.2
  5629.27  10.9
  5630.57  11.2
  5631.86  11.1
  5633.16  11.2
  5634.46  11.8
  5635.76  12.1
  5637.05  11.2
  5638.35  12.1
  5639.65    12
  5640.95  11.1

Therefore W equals -0.018 mag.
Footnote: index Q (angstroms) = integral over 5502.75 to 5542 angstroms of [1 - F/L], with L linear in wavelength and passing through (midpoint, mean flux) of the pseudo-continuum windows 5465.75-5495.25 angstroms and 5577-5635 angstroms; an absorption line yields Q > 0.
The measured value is 0.6 angstroms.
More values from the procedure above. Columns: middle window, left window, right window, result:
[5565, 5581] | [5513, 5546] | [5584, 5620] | -0.3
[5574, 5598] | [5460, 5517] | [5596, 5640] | 0.9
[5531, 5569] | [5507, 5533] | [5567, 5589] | -1.4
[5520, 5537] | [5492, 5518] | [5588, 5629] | 0.4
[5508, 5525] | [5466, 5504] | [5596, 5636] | 0.3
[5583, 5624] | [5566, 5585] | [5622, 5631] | 1.1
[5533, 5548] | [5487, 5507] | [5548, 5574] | 0.1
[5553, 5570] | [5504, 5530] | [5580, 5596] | -0.9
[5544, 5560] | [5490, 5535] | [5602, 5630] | -0.6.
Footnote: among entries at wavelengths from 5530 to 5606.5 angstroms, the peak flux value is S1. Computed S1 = 12.8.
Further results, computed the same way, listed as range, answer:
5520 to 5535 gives 11.4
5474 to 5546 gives 12.9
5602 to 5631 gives 13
